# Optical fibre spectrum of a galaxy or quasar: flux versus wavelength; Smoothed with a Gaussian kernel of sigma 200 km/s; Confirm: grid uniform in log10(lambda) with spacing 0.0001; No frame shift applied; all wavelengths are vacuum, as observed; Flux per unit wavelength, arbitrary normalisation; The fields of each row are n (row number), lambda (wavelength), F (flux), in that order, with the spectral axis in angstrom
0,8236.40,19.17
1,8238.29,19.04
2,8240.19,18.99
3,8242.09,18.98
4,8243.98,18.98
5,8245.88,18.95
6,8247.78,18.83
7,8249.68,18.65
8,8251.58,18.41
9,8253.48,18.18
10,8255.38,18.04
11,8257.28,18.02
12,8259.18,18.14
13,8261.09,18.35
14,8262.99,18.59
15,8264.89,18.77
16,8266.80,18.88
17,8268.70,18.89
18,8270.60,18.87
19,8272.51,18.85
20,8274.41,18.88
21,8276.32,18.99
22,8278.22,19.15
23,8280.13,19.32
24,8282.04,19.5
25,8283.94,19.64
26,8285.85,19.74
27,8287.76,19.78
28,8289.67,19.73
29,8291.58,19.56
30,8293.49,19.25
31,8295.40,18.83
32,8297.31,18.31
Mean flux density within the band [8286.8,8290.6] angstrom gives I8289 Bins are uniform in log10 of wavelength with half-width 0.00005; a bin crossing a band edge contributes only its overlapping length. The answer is 19.7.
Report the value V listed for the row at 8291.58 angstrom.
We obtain 19.56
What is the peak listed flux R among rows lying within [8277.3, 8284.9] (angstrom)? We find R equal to 19.64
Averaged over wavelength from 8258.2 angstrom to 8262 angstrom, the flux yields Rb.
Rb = 18.2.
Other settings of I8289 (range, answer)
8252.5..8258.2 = 18.1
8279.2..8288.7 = 19.6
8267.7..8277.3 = 18.9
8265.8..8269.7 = 18.9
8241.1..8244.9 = 19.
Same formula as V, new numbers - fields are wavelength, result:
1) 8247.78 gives 18.83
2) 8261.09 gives 18.35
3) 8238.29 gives 19.04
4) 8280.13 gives 19.32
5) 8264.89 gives 18.77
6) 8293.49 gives 19.25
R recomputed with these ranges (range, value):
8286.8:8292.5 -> 19.78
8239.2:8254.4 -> 18.99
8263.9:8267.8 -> 18.88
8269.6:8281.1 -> 19.32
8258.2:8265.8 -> 18.77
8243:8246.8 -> 18.98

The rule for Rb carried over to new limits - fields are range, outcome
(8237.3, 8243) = 19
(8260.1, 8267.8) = 18.6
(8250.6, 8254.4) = 18.3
